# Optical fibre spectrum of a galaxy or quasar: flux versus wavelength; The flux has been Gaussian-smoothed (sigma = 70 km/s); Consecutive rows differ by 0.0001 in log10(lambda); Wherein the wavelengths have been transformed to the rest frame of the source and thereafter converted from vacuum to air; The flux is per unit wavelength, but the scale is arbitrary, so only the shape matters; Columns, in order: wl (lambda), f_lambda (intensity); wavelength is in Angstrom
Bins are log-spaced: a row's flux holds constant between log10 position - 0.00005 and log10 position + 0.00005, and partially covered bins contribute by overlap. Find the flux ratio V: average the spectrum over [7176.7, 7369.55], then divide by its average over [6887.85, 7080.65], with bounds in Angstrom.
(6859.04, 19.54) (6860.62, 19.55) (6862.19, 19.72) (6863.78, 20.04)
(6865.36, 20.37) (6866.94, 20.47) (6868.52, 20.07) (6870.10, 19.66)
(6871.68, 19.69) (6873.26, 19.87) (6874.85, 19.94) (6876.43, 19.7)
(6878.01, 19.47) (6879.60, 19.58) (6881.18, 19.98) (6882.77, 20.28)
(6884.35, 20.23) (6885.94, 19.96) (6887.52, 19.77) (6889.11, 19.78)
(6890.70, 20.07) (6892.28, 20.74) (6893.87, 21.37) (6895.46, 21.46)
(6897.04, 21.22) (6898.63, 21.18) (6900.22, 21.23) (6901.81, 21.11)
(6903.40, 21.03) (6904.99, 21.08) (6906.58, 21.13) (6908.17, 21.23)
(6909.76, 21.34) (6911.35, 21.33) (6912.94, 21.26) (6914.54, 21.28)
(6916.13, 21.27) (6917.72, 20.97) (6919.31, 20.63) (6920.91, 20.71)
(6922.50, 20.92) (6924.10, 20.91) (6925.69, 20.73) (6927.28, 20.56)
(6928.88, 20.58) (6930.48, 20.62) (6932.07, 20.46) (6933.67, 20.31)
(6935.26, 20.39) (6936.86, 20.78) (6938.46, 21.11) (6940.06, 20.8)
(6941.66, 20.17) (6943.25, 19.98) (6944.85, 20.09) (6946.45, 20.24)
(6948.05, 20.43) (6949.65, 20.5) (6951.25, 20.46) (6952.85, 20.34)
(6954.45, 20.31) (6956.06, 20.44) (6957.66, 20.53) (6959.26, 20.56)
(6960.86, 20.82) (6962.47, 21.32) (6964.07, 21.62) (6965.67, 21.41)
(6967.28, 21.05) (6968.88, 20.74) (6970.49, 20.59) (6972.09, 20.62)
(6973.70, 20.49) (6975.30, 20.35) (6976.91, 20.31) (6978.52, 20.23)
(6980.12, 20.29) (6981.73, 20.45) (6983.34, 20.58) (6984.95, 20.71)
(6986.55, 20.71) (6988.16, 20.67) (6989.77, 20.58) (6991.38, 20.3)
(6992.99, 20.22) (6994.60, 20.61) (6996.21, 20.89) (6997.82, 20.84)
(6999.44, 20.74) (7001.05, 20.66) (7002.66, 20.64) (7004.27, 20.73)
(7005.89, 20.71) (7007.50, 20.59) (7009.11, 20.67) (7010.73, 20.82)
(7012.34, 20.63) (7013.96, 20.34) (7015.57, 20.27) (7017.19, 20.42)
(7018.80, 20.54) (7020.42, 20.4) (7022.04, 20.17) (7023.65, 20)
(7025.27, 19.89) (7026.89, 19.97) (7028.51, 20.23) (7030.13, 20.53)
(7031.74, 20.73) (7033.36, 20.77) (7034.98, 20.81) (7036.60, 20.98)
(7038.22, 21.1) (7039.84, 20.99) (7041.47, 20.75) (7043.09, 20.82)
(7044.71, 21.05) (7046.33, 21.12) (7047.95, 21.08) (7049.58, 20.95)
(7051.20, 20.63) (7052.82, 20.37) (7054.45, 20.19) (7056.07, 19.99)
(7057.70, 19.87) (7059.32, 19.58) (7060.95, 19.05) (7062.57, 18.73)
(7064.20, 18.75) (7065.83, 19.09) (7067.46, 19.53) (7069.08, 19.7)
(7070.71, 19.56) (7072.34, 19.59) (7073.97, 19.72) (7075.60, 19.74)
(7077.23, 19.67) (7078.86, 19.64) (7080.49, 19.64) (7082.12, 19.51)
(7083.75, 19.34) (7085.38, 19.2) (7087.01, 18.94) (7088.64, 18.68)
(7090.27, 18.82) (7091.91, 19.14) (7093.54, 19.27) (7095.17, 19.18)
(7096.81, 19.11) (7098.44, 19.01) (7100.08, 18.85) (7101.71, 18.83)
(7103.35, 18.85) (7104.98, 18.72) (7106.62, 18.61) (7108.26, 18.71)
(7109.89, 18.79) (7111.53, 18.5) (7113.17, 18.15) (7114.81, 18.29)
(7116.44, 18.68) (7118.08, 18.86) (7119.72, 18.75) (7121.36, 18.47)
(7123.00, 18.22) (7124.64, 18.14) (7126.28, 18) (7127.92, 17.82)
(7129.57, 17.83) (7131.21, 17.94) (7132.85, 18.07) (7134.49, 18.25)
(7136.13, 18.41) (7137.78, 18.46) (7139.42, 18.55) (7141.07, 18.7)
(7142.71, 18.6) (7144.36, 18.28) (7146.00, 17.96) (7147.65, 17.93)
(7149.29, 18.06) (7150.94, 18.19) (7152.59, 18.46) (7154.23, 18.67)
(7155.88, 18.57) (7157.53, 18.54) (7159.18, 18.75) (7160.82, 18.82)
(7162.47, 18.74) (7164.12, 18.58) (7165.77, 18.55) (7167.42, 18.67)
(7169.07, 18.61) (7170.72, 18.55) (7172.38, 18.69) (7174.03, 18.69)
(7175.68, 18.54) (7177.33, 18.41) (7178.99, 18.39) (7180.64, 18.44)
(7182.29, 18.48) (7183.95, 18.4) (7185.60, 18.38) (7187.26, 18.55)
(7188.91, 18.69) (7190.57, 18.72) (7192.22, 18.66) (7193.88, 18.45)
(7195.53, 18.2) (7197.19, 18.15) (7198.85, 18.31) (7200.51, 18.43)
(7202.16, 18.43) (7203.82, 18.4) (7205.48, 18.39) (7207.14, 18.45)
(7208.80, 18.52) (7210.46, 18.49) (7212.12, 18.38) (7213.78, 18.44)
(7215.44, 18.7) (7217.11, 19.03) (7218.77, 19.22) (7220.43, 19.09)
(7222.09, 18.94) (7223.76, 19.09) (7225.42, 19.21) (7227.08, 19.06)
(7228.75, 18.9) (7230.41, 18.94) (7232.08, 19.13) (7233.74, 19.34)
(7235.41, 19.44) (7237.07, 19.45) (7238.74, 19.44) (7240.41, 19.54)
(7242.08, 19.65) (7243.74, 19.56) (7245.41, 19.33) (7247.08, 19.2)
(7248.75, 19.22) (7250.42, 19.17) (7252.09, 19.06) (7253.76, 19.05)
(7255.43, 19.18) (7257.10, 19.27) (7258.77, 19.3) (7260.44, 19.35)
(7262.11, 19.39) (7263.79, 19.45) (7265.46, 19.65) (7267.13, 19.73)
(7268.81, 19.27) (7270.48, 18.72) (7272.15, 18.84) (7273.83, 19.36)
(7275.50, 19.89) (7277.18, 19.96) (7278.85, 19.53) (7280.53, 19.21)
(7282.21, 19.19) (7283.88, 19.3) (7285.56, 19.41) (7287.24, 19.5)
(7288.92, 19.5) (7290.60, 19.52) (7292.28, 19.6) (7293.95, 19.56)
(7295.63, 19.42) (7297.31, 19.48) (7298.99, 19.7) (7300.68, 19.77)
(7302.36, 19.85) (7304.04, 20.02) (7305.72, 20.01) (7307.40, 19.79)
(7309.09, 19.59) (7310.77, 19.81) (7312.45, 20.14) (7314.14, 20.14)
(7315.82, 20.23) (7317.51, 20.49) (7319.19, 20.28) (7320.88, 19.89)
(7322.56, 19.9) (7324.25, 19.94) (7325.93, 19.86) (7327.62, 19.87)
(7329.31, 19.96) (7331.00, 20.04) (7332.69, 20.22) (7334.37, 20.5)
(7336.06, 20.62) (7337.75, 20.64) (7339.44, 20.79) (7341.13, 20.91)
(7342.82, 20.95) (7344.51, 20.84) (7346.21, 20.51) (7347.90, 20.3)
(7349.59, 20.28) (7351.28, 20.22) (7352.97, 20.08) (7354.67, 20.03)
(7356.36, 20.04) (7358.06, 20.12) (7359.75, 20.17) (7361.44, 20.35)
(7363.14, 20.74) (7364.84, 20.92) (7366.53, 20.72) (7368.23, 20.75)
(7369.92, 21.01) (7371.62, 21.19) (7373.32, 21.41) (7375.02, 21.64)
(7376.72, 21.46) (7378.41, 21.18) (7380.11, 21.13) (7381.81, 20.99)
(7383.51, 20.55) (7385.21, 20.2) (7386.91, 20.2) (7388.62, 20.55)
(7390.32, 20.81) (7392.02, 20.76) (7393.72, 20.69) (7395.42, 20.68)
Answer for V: 0.9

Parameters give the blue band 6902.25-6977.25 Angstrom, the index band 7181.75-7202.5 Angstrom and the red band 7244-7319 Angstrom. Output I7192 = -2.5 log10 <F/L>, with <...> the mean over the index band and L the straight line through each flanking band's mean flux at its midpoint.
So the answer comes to 0.08 mag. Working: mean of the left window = 20.7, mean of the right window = 19.5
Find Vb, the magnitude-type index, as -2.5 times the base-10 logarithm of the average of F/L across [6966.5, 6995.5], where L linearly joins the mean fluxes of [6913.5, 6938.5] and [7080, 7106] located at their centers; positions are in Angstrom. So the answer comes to -0.02 mag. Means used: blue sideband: 20.8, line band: 20.5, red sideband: 19.1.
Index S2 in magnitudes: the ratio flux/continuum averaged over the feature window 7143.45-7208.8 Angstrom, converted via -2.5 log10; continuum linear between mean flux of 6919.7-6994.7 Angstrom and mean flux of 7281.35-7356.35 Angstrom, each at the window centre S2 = 0.10 mag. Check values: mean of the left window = 20.6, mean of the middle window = 18.5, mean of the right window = 20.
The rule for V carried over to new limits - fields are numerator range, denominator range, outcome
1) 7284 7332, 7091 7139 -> 1.07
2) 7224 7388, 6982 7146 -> 1.01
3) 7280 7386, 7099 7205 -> 1.10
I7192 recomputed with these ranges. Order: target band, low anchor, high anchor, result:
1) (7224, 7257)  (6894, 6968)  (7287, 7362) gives 0.054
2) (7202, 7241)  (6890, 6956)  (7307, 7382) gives 0.090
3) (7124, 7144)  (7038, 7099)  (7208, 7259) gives 0.073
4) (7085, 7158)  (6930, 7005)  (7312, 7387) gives 0.113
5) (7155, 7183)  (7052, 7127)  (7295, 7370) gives 0.050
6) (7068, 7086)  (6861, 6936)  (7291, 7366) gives 0.044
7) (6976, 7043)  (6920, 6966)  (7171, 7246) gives -0.021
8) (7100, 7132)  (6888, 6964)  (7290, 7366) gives 0.113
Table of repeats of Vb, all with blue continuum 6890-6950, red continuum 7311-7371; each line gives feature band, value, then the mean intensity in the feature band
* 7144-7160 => 0.12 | 18.3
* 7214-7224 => 0.08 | 19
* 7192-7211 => 0.12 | 18.4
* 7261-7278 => 0.06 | 19.4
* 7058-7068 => 0.08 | 19.1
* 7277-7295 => 0.05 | 19.5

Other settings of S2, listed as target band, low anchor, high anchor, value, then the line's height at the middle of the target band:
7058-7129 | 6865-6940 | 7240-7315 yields 0.06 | 20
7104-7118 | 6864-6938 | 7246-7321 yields 0.08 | 20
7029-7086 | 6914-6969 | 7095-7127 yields -0.04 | 19.3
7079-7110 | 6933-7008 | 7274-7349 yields 0.07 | 20.4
